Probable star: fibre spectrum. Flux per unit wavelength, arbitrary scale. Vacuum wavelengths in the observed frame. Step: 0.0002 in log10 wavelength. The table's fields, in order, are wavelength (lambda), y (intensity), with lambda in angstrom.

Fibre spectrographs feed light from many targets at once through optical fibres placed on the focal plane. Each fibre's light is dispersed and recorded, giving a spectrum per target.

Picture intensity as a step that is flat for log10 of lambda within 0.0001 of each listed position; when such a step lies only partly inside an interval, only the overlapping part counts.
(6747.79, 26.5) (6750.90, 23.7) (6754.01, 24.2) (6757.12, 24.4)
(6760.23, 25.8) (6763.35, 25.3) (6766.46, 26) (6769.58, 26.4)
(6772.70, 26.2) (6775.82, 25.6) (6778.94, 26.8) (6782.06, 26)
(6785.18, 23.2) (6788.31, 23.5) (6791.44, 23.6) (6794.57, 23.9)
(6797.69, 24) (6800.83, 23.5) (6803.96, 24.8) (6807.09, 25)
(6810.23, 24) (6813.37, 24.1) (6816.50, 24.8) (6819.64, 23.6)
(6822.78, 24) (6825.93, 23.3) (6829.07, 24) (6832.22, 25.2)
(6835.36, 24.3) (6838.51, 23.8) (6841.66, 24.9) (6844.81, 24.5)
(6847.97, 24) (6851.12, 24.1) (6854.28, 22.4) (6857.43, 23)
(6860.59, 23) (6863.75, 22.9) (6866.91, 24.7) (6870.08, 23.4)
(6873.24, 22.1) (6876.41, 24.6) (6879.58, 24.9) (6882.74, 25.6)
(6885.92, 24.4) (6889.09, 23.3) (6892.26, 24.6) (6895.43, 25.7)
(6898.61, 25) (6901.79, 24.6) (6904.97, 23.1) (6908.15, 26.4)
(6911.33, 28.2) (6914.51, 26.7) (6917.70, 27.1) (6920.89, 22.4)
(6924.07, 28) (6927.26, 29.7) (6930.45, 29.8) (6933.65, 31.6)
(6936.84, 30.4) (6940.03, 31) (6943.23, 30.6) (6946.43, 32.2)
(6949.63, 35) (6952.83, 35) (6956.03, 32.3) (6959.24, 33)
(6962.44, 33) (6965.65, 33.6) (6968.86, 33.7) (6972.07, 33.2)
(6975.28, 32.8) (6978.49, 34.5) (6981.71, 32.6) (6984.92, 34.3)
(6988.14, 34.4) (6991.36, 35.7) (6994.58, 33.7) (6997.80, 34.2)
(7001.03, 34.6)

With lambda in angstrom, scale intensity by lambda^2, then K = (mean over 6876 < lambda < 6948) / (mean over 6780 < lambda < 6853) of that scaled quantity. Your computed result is 1.1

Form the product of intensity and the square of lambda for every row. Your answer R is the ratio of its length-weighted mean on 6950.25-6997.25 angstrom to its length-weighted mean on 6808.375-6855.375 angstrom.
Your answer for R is 1.5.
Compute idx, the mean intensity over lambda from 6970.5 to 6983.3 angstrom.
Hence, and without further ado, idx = 33.3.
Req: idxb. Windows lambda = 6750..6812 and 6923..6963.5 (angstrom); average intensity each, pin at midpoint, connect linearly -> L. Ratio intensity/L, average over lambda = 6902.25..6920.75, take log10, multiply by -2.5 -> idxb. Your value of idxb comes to 0.173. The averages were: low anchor 24.8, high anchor 31.7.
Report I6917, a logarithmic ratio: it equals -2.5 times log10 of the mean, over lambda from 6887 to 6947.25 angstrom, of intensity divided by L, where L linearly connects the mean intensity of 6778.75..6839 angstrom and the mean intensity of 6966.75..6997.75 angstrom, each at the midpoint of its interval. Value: 0.11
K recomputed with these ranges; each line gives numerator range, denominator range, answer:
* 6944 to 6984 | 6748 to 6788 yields 1.40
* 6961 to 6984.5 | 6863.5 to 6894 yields 1.42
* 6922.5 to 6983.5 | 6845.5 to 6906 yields 1.37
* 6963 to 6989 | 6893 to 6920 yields 1.33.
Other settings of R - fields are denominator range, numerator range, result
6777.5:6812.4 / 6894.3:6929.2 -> 1.11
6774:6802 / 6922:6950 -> 1.31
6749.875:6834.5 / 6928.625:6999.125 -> 1.41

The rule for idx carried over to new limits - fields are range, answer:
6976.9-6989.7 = 33.9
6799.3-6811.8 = 24.3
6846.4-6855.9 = 23.5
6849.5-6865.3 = 23.1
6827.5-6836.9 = 24.5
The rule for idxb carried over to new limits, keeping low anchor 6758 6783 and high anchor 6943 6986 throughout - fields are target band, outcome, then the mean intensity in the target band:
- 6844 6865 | 0.240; 23.4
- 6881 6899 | 0.227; 24.8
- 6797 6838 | 0.149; 24.2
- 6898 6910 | 0.243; 24.8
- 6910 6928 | 0.176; 26.9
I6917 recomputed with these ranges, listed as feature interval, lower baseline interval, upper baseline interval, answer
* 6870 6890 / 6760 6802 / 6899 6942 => 0.12 mag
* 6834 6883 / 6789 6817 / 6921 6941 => 0.11 mag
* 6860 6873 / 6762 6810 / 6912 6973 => 0.19 mag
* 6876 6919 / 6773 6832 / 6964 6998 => 0.16 mag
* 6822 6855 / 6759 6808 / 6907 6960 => 0.12 mag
